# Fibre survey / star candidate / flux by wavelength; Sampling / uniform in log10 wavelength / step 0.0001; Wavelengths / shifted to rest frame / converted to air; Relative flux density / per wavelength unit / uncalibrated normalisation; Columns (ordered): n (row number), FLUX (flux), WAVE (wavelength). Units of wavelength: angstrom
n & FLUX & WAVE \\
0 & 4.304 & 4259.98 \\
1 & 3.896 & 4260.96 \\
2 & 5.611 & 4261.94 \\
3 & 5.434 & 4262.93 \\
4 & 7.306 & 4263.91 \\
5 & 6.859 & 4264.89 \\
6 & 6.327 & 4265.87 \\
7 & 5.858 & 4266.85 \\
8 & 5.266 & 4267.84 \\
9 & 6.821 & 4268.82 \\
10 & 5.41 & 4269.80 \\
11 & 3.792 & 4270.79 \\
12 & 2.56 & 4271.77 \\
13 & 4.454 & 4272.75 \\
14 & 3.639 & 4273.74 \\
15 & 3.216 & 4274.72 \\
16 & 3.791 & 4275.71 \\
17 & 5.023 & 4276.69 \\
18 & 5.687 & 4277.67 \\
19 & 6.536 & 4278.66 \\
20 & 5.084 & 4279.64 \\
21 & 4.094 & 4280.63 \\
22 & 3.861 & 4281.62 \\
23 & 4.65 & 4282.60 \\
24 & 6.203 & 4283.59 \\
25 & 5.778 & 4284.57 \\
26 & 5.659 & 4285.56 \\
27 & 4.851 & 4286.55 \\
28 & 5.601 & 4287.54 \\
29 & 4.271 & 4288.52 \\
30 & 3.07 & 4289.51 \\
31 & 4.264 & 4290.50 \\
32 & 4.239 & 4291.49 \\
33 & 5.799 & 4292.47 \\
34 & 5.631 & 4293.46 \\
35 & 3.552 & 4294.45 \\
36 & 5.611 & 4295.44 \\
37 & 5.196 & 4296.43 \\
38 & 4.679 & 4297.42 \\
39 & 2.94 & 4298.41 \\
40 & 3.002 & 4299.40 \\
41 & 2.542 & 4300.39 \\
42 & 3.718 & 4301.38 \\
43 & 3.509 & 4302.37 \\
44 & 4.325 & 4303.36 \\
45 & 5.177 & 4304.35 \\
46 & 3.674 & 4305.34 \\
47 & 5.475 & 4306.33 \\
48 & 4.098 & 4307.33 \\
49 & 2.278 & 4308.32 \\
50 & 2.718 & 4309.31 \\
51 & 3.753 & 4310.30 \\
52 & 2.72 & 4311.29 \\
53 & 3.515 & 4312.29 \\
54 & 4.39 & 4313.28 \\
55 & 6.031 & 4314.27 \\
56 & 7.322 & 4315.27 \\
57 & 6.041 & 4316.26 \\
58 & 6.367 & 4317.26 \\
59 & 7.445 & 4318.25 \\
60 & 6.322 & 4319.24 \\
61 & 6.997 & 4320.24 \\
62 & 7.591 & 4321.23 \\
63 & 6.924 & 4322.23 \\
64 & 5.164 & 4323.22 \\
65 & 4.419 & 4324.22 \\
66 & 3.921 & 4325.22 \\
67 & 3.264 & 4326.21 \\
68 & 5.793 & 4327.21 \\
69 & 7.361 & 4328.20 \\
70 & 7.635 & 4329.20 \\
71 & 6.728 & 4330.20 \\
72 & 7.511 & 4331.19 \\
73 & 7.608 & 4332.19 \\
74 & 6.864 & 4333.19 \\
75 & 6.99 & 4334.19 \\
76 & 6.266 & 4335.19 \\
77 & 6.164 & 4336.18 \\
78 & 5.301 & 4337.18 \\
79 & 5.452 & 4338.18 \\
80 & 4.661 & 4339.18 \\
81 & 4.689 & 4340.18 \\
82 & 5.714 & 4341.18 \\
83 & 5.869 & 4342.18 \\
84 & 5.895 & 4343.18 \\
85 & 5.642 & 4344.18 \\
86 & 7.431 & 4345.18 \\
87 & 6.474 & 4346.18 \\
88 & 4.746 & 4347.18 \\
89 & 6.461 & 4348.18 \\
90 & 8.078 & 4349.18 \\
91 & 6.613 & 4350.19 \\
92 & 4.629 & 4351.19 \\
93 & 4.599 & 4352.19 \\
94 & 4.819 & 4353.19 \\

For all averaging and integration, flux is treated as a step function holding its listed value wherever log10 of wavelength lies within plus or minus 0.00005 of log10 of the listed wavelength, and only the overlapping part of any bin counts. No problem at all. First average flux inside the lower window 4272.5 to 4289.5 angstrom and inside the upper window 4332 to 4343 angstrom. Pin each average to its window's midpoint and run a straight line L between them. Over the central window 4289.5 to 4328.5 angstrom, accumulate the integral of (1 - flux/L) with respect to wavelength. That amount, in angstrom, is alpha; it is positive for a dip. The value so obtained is 4.3 angstrom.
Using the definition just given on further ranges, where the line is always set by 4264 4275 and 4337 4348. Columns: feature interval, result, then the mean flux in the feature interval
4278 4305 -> 3.3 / 4.59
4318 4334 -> -2.4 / 6.34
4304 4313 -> 2.8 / 3.7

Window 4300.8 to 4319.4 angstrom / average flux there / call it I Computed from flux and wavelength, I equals 4.64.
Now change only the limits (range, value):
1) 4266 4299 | 4.77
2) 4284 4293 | 4.85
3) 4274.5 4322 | 4.78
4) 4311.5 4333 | 6.08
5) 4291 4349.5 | 5.35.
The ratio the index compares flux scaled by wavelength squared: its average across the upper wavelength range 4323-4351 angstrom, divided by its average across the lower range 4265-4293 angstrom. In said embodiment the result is 1.3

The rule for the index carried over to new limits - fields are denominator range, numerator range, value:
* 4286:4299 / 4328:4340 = 1.44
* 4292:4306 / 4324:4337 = 1.48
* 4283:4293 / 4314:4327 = 1.22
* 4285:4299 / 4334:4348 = 1.27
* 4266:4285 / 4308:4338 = 1.21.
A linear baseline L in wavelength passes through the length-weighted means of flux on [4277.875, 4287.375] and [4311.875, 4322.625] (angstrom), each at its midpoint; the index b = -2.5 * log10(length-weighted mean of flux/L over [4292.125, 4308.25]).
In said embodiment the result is 0.33 mag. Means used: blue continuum 5.22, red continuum 6.28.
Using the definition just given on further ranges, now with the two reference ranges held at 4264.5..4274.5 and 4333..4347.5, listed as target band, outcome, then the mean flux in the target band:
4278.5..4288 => 0.00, 5.18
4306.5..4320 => 0.14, 4.9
